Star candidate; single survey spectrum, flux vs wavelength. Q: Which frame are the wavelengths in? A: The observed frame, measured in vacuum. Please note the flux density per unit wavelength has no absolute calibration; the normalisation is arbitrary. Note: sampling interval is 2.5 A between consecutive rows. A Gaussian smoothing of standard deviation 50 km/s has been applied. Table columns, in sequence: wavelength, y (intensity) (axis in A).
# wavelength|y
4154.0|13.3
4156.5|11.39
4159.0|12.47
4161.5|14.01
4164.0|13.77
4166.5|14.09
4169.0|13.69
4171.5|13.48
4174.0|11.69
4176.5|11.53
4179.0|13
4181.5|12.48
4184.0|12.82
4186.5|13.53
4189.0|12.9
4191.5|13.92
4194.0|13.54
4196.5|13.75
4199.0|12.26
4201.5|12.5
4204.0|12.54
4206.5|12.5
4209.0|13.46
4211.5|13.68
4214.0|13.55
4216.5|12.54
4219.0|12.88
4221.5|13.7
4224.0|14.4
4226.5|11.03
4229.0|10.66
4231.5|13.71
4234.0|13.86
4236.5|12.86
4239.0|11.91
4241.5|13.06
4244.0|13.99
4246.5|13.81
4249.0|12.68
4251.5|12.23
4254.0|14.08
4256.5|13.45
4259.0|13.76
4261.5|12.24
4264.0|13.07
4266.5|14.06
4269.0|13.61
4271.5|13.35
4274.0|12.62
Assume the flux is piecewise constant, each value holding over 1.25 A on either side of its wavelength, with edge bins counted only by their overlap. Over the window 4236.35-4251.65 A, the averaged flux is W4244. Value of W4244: 13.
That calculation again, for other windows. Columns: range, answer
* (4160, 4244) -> 13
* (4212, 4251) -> 13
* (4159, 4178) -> 13.1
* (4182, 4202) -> 13.2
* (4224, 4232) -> 12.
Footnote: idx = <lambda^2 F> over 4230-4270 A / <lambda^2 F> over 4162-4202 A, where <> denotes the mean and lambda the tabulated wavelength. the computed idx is 1.0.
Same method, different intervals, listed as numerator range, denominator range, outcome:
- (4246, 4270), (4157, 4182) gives 1.07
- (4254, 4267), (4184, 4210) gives 1.05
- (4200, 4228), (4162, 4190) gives 1.01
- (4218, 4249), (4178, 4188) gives 1.03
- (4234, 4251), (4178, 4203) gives 1.03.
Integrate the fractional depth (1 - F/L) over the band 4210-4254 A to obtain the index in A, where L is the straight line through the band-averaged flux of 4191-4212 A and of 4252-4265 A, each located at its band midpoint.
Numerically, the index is 0.6 A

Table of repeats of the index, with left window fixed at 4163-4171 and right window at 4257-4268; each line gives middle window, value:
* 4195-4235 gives 1.83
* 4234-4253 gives 0.56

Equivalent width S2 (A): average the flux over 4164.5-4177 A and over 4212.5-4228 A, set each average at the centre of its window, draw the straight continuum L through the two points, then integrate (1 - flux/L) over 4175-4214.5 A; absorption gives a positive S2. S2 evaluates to 0.1 A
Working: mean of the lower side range 13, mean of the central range 13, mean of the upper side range 13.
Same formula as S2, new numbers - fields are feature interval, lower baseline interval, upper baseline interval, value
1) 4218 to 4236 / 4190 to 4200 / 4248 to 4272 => 0.6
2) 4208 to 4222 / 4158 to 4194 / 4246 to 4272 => -0.1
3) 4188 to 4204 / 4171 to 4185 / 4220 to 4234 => -0.7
